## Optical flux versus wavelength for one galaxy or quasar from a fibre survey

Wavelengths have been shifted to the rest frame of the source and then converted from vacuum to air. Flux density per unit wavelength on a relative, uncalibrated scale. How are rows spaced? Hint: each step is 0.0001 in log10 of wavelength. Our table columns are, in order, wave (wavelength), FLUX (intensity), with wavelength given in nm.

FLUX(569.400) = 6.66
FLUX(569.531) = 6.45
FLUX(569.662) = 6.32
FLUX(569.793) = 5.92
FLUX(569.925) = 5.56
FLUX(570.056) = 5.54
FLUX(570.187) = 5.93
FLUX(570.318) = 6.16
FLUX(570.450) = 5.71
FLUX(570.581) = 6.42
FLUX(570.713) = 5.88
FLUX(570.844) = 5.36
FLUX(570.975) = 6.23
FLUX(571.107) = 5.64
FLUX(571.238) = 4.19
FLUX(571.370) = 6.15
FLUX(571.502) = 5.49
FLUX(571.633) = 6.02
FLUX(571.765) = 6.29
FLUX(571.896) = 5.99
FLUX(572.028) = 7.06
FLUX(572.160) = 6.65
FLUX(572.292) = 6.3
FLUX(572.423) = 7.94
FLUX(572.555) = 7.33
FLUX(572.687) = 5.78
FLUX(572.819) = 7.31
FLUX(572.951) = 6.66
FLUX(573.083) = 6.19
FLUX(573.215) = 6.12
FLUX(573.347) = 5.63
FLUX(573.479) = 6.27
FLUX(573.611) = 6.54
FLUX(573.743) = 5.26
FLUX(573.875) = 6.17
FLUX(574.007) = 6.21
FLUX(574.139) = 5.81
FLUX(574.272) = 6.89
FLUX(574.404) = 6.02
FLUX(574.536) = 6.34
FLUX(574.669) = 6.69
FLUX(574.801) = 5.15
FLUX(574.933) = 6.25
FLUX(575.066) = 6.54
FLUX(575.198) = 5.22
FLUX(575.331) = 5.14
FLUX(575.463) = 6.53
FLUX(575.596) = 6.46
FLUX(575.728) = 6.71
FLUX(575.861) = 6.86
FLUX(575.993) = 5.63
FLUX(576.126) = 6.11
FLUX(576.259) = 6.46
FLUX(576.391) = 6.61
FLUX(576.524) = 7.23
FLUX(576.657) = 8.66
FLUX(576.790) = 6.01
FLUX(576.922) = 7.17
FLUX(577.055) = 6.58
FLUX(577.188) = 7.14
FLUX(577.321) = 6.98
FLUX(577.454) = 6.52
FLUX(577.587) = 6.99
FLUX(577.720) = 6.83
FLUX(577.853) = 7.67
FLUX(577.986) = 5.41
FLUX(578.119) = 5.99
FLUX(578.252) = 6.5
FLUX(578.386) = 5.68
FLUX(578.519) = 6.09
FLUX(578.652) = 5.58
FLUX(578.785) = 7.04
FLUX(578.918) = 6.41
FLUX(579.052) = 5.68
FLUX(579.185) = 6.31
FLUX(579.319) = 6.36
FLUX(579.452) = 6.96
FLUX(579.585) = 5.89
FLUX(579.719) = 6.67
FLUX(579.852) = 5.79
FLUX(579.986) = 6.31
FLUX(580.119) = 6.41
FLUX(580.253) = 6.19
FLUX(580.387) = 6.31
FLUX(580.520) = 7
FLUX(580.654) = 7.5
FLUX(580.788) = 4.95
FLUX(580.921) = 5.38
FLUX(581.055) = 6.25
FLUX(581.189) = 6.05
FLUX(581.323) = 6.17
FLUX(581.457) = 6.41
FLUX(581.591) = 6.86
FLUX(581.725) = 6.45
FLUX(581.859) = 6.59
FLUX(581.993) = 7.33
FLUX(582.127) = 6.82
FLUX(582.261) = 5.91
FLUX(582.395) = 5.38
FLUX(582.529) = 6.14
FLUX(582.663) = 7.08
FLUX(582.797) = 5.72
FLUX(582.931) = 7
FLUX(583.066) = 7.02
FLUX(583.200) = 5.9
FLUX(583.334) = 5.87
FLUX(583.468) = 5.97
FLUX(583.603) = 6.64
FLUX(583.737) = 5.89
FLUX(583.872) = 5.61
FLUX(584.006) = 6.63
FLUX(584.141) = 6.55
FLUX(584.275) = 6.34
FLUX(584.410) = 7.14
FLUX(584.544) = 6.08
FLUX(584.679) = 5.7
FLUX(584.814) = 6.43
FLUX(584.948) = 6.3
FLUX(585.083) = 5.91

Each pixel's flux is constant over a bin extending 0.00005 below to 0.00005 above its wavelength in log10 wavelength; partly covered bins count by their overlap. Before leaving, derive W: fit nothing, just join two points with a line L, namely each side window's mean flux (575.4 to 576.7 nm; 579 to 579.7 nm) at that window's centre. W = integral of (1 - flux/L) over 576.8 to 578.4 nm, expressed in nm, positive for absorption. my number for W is -0.032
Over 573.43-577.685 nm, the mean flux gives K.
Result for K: 6.42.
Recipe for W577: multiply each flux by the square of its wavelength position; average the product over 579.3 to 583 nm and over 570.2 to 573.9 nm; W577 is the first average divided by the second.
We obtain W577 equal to 1.1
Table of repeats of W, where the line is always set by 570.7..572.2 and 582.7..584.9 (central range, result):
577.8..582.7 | -0.10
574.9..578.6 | -0.26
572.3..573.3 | -0.13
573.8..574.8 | -0.04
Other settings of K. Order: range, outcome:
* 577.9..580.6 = 6.25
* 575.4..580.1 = 6.51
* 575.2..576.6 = 6.34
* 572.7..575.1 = 6.21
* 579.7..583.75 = 6.32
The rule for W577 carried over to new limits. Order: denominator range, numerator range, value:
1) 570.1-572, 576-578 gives 1.19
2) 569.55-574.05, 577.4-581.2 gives 1.06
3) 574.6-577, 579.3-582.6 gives 1.00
